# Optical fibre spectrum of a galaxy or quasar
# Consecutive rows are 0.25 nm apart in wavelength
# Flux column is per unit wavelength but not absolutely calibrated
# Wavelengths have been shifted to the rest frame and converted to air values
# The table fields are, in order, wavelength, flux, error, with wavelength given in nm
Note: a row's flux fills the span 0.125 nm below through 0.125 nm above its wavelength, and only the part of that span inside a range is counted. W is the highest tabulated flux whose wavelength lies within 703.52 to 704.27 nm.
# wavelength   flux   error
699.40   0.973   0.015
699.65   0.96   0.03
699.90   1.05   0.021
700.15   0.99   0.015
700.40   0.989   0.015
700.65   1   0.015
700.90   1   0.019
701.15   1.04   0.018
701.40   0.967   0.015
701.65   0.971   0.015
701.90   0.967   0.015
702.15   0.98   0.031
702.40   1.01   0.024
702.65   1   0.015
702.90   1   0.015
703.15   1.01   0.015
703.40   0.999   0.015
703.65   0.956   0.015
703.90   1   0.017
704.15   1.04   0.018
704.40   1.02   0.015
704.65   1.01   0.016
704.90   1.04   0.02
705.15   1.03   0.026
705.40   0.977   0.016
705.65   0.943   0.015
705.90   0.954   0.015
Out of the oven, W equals 1.04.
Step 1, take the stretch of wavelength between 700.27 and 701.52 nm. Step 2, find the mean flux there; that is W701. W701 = 0.999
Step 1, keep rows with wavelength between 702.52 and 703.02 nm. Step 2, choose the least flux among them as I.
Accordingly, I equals 1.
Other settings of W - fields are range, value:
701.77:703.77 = 1.01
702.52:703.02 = 1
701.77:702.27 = 0.98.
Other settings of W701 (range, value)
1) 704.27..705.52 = 1.02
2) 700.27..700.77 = 0.994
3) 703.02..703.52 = 1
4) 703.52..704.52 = 1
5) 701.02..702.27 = 0.985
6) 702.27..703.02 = 1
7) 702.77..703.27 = 1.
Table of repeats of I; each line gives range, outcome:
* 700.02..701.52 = 0.967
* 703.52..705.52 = 0.956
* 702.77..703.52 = 0.999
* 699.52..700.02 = 0.96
